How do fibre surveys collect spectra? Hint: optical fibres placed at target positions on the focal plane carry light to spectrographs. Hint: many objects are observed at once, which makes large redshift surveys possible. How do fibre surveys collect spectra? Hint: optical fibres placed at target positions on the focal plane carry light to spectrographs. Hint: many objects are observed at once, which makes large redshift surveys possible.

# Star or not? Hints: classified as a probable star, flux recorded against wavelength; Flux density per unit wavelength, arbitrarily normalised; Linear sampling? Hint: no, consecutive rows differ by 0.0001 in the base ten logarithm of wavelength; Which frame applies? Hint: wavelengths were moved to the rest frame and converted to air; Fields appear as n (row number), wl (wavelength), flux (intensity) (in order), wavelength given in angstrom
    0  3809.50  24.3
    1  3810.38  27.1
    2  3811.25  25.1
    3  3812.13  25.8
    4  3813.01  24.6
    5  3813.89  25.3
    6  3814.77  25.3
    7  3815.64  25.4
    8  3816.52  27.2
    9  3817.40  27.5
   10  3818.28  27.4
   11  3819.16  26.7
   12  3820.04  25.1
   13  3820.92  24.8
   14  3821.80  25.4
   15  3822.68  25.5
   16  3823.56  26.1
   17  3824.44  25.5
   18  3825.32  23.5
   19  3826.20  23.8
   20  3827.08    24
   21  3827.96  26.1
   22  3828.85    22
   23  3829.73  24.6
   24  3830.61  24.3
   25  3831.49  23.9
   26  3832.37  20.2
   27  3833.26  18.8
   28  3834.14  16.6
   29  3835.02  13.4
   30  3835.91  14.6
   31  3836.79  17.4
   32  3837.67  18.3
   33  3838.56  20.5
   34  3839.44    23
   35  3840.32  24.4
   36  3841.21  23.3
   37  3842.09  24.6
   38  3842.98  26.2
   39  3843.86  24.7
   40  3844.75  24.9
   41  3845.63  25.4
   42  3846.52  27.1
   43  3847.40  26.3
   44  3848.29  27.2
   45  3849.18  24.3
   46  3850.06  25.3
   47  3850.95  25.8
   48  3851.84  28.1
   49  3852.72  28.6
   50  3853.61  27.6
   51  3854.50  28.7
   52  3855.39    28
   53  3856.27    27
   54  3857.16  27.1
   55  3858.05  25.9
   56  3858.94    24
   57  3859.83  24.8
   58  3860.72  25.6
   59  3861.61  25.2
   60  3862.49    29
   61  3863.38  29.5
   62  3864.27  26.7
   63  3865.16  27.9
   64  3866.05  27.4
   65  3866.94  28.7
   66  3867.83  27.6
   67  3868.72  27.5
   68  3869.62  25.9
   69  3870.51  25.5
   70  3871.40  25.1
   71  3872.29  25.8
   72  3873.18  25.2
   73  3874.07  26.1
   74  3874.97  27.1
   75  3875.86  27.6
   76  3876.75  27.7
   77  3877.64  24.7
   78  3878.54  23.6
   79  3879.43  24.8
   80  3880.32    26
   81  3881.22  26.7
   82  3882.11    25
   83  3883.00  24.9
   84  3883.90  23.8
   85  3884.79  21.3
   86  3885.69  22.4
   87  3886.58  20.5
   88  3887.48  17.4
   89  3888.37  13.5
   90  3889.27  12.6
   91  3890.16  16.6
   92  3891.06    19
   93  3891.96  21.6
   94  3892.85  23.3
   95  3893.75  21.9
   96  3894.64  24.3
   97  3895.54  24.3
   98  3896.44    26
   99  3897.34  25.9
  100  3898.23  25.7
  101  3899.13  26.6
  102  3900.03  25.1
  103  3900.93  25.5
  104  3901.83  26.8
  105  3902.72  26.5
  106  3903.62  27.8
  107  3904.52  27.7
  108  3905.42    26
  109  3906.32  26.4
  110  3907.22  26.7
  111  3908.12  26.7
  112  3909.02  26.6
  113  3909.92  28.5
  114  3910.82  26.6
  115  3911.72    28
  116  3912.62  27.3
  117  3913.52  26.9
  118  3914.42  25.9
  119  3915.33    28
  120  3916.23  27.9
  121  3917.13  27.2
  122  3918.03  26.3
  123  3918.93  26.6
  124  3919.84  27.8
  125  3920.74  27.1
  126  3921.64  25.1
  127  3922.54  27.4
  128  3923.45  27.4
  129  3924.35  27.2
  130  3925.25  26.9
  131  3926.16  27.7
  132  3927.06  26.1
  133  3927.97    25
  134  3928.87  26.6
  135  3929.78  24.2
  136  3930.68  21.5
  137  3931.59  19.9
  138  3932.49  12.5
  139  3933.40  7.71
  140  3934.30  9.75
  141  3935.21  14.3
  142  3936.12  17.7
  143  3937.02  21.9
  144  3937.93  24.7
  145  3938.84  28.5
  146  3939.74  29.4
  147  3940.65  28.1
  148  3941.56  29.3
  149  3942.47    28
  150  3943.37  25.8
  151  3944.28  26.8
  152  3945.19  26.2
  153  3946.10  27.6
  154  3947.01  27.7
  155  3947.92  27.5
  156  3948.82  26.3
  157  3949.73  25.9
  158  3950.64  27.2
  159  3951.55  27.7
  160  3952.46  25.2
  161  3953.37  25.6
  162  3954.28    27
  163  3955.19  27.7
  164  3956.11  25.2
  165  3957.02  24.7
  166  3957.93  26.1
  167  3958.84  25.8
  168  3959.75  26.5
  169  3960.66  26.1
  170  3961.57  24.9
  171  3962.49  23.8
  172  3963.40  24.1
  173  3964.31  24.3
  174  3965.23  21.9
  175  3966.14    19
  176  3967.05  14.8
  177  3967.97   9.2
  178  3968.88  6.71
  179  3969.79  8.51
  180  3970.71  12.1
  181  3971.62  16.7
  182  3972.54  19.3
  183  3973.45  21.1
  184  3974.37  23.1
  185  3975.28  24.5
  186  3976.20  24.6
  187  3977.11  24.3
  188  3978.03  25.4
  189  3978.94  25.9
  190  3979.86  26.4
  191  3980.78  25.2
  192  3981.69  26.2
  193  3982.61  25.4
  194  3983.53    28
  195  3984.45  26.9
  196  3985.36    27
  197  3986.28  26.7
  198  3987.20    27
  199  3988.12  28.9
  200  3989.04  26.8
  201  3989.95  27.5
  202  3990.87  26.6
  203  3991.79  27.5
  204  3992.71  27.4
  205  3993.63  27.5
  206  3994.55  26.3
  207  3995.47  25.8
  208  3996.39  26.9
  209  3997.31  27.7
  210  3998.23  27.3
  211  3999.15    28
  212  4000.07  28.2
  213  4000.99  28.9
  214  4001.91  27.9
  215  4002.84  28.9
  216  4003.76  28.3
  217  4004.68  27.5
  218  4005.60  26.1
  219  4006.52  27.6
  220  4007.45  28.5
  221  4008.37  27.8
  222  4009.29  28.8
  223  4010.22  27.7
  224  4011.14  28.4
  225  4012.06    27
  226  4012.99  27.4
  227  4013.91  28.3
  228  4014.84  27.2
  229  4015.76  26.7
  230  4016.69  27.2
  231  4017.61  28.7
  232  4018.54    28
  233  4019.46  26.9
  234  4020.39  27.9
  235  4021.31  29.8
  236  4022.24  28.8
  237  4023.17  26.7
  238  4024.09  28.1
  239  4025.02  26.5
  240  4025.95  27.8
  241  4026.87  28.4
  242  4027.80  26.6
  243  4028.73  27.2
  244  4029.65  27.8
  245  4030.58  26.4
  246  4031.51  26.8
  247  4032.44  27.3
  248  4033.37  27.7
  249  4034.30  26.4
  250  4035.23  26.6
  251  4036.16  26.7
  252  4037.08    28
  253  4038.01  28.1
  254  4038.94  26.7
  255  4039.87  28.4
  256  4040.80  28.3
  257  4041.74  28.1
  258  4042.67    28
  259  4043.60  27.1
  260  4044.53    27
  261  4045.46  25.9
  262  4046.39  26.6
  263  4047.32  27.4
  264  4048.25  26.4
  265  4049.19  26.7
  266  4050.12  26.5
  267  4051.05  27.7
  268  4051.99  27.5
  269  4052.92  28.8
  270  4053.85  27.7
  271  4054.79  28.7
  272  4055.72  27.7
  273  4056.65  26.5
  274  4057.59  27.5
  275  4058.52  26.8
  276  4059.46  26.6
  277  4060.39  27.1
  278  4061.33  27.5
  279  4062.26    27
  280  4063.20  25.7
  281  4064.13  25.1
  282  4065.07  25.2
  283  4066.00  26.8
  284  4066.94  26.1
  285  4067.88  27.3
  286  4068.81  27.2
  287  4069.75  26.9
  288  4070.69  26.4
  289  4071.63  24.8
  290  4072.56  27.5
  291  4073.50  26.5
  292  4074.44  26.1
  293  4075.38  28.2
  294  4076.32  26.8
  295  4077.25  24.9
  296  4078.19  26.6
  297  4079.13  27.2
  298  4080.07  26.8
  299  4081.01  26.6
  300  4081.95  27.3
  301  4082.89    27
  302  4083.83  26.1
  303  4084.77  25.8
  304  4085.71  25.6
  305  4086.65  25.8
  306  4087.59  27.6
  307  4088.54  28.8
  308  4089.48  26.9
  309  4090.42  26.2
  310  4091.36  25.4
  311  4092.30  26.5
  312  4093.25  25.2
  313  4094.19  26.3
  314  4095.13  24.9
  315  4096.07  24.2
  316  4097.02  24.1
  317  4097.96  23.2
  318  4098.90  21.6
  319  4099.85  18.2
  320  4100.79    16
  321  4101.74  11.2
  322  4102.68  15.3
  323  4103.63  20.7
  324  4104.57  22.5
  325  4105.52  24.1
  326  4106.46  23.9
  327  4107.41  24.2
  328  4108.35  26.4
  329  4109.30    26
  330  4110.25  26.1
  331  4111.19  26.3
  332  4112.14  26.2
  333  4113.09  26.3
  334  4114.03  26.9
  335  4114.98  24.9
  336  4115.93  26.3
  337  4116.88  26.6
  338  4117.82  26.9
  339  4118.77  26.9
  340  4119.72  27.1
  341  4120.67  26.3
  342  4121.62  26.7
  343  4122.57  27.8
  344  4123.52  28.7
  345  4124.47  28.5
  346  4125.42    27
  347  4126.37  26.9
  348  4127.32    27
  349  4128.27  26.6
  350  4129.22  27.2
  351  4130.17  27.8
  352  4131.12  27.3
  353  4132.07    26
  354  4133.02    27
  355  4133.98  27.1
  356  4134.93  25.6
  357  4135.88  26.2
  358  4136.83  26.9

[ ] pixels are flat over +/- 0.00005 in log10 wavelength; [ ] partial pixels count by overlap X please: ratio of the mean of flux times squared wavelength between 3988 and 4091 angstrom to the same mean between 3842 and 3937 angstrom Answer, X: 1.2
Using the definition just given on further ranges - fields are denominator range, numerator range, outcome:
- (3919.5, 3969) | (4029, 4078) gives 1.19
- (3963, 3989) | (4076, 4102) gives 1.19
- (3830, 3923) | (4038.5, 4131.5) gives 1.16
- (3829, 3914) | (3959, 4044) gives 1.12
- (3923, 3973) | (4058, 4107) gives 1.17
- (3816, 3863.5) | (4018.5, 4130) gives 1.20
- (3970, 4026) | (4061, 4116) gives 0.99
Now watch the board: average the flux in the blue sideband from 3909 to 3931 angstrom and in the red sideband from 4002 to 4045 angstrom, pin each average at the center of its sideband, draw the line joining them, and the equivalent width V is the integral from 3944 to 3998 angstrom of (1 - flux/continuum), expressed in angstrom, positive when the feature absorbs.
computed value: 5.6 angstrom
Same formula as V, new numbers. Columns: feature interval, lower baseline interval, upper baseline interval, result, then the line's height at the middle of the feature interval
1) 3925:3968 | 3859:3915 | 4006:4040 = 3.7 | 26.2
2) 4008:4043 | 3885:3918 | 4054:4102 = -3.1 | 25.3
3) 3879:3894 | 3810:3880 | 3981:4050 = 2.6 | 25.6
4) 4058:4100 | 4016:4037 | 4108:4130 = 1.6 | 27.1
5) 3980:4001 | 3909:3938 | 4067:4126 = -2.2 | 24.5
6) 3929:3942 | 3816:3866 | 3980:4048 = 2.7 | 26.2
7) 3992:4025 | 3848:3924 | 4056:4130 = -2.7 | 25.6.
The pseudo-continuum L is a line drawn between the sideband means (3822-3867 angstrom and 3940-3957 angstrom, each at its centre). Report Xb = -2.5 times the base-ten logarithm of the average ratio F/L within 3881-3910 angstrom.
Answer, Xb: 0.089 mag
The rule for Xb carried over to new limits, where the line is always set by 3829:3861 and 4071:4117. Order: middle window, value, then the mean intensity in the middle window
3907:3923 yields -0.122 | 27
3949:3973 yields 0.119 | 21.8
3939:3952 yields -0.133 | 27.4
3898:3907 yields -0.100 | 26.4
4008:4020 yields -0.131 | 27.7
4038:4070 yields -0.100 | 27.1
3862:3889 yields -0.048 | 25.1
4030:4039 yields -0.104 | 27.1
